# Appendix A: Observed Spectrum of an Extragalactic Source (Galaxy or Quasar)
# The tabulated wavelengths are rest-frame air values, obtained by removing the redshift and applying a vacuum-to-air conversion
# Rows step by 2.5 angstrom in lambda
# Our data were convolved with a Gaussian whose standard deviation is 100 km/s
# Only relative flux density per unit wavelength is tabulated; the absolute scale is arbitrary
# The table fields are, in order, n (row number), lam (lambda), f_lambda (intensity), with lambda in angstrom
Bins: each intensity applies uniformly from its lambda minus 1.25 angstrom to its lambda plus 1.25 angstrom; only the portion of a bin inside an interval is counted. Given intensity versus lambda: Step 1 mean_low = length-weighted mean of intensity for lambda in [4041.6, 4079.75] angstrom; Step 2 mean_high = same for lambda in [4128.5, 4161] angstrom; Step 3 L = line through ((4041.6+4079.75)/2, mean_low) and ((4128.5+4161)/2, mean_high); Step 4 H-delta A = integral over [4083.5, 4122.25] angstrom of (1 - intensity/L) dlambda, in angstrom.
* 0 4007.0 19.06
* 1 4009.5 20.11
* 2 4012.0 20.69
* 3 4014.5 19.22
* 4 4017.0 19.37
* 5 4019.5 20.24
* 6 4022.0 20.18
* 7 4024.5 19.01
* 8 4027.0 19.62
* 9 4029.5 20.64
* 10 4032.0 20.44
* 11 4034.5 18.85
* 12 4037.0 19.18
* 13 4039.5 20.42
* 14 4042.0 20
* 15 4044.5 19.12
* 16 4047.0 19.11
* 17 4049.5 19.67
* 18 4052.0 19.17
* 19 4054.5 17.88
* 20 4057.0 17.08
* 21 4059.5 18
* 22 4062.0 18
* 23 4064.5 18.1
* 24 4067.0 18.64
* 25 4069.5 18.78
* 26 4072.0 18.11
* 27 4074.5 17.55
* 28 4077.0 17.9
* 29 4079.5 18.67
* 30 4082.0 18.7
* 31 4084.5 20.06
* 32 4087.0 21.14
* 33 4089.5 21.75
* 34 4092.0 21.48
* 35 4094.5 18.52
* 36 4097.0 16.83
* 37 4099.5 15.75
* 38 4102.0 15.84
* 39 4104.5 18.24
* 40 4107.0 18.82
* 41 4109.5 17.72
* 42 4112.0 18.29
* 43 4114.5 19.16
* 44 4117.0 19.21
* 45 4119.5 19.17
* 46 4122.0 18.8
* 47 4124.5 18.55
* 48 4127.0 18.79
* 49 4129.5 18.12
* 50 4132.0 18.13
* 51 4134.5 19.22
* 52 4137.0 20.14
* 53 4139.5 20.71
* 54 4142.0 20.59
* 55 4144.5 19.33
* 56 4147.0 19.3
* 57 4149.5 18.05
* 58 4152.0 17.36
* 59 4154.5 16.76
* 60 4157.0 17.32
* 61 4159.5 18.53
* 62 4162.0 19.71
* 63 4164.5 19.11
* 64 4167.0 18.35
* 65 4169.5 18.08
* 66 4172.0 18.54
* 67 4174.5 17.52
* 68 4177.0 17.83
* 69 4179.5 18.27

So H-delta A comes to -0.4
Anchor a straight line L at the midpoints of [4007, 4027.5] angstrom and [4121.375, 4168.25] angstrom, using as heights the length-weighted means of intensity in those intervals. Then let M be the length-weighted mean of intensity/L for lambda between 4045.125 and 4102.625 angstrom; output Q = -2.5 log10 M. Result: 0.04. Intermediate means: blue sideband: 19.8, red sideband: 18.8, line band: 18.6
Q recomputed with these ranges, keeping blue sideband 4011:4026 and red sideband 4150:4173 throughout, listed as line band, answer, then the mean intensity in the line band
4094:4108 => 0.097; 17.2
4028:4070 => 0.024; 19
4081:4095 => -0.077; 20.4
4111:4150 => -0.034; 19.1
